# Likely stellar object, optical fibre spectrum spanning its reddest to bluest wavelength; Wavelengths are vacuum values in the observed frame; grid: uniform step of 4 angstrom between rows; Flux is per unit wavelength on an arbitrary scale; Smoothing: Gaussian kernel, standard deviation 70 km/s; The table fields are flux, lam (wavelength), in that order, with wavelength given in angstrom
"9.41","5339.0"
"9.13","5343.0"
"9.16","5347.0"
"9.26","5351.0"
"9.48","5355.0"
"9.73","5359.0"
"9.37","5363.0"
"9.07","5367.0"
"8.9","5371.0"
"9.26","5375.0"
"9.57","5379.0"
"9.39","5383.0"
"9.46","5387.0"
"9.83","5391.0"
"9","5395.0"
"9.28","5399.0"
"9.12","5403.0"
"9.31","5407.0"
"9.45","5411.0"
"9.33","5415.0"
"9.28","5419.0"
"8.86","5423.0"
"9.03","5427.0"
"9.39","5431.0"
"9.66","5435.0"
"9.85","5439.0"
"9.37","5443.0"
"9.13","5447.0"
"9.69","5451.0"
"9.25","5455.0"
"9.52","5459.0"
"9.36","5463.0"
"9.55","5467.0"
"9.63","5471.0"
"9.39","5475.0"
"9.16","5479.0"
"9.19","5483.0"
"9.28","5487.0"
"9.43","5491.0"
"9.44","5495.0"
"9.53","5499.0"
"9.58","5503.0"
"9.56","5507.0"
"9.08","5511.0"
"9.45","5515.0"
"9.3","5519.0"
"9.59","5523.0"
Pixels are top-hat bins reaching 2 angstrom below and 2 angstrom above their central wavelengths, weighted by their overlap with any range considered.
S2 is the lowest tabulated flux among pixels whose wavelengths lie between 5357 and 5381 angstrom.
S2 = 8.9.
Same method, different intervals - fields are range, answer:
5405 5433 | 8.86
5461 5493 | 9.16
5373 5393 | 9.26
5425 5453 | 9.03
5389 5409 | 9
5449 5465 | 9.25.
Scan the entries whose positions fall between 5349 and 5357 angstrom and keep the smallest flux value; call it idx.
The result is 9.26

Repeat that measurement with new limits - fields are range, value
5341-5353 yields 9.13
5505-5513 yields 9.08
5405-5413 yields 9.31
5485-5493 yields 9.28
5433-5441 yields 9.66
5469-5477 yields 9.39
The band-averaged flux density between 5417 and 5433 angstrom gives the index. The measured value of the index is 9.14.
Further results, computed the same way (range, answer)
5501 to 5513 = 9.41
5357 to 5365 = 9.55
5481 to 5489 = 9.23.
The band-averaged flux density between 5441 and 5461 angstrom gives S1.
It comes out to 9.39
